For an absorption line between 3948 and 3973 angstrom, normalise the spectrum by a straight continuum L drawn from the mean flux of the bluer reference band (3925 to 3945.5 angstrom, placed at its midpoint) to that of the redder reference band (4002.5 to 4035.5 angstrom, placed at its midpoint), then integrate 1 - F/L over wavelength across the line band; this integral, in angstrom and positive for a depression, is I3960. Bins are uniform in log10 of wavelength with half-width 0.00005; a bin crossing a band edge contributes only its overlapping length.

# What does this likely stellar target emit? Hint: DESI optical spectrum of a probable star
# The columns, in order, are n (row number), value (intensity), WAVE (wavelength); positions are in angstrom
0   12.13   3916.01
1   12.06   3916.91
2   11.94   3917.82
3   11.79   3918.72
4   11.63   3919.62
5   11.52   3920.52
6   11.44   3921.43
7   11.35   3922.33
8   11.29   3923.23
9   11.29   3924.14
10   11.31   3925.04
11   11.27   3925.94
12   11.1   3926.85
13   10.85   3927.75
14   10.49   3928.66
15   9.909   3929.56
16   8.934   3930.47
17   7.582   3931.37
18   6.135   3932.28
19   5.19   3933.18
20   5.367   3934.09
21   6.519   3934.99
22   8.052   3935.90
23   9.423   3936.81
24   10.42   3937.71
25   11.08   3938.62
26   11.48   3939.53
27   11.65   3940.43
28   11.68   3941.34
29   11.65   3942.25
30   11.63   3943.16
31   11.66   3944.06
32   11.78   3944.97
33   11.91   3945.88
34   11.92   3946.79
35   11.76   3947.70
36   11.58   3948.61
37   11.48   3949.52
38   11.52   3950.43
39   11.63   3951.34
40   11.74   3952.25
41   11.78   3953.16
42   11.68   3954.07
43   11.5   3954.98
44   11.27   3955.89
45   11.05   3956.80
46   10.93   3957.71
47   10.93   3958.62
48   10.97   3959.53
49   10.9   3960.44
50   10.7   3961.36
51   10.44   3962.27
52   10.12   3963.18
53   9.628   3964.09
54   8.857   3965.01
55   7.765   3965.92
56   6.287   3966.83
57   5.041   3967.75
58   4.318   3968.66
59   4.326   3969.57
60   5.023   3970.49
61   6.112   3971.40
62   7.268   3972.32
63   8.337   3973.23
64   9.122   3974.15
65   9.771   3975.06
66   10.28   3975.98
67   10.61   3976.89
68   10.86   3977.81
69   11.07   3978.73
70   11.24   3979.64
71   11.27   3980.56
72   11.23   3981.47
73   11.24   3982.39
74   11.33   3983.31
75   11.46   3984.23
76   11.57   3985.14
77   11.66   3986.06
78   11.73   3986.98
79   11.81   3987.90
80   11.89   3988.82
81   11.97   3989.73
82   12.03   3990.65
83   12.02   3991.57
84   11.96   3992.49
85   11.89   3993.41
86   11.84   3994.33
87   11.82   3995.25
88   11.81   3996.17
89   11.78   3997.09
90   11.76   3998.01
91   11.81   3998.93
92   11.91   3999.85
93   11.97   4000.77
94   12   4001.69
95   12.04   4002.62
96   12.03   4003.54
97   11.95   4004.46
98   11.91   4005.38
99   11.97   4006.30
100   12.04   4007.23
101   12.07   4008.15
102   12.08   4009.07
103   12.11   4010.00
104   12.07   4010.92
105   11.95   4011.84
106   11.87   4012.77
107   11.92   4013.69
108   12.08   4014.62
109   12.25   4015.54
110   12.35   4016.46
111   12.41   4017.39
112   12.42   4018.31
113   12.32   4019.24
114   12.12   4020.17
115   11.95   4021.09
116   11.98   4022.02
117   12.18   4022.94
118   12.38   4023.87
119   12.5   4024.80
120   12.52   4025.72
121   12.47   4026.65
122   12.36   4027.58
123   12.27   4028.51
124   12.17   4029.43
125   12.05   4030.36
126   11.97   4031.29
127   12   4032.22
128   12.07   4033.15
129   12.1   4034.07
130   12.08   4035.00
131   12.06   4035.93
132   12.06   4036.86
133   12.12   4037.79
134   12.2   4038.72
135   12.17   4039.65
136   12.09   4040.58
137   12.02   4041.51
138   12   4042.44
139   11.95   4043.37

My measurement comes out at 2.38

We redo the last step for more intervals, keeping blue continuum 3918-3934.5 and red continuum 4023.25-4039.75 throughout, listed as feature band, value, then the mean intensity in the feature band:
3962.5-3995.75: 3.7 angstrom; 9.87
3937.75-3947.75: -1.3 angstrom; 11.6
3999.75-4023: -0.6 angstrom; 12.1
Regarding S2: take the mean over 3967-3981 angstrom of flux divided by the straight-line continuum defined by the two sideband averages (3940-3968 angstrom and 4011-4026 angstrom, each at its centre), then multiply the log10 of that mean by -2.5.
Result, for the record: 0.34 mag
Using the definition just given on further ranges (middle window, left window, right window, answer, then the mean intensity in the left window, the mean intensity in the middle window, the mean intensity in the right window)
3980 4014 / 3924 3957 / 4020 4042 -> -0.03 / 10.5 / 11.8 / 12.2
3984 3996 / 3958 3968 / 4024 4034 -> -0.13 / 9.35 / 11.8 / 12.2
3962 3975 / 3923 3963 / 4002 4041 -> 0.44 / 10.5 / 7.36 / 12.1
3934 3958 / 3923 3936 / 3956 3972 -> -0.25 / 9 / 11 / 8.48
